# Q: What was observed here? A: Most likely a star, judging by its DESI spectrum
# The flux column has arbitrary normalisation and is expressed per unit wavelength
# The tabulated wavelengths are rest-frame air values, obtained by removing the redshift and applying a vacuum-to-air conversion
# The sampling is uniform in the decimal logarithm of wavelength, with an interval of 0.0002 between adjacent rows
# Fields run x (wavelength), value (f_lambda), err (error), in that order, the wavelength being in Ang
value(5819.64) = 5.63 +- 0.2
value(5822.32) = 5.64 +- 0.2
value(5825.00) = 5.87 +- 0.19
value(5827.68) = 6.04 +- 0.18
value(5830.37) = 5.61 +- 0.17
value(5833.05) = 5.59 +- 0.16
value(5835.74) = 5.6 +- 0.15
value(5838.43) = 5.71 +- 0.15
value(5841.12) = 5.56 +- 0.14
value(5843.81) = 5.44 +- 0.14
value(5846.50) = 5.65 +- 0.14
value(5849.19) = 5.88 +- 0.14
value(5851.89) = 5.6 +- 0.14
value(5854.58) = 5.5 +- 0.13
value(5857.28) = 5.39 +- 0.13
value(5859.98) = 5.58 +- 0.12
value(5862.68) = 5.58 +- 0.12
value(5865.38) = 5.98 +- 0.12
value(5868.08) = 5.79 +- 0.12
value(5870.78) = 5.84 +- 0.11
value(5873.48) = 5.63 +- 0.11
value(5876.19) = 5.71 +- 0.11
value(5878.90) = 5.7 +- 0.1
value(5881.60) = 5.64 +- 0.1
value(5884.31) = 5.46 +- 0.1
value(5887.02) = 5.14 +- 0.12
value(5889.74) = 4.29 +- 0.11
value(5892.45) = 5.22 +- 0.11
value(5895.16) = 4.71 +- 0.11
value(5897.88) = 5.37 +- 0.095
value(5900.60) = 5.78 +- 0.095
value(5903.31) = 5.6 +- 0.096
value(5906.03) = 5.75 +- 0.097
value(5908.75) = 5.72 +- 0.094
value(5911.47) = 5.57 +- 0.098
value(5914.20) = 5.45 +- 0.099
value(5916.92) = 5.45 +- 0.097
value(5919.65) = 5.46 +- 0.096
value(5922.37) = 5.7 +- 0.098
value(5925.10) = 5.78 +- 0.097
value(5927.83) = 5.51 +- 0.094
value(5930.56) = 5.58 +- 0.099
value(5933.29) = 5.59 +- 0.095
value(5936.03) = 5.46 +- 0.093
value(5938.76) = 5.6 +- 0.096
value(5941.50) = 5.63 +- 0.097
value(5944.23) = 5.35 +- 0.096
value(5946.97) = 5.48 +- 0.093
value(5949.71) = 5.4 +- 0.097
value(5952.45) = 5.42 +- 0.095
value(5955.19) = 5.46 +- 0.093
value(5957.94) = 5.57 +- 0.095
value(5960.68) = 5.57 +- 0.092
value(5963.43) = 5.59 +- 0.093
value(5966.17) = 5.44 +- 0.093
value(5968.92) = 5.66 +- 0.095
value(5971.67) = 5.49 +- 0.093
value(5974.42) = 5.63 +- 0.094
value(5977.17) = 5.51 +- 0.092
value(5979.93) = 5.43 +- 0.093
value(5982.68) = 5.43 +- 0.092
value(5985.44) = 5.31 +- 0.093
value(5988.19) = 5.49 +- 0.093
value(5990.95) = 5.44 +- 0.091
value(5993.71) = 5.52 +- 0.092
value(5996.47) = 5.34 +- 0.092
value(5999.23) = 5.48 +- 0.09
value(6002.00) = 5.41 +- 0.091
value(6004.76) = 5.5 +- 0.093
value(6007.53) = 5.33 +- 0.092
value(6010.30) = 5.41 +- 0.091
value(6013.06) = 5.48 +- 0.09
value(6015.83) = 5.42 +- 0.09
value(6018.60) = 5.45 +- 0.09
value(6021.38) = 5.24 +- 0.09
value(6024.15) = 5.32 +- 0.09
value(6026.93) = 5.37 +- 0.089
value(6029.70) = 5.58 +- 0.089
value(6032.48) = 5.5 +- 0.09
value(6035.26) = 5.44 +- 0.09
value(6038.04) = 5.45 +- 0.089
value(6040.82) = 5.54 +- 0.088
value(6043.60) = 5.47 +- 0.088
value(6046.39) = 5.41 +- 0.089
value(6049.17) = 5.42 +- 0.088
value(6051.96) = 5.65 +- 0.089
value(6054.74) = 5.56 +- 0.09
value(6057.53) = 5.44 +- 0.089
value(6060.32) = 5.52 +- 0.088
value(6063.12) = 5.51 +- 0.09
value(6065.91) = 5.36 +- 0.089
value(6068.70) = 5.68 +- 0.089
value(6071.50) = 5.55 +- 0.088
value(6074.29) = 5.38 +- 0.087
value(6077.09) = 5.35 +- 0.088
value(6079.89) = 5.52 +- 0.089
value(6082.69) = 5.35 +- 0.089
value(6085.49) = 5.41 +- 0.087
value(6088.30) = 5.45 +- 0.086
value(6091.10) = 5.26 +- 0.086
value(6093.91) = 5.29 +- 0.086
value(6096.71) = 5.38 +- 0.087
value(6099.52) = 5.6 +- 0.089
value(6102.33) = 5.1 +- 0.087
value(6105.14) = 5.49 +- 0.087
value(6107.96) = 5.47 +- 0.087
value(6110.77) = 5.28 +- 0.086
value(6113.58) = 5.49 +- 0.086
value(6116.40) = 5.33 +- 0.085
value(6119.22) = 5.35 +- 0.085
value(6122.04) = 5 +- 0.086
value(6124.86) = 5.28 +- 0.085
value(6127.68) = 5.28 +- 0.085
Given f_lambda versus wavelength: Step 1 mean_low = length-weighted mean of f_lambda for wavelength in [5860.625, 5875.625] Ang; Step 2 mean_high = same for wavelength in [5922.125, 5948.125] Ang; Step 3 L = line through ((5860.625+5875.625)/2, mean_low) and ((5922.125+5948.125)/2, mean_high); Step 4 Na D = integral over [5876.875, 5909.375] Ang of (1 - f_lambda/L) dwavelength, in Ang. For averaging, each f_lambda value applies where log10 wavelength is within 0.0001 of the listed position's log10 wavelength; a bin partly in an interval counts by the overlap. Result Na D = 1.8 Ang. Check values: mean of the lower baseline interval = 5.75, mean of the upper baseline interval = 5.56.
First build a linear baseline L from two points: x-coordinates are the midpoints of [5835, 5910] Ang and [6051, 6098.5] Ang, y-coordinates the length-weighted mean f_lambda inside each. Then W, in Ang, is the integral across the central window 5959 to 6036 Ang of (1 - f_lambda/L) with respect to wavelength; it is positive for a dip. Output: 0.3 Ang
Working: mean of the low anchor 5.53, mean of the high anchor 5.45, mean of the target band 5.46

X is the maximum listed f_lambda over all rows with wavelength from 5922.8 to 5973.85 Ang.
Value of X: 5.78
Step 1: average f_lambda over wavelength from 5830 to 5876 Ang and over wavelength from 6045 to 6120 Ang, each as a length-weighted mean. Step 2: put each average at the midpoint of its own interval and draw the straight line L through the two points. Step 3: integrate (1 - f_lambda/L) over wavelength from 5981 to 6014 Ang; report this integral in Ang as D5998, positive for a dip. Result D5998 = 0.5 Ang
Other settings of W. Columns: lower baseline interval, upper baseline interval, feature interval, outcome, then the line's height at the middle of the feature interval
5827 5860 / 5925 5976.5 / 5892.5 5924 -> 0.40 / 5.57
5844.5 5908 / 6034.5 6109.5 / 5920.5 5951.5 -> -0.32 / 5.49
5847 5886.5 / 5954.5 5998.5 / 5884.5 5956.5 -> 1.70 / 5.57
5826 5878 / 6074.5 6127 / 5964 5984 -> -0.01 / 5.51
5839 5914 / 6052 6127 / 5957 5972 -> -0.23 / 5.47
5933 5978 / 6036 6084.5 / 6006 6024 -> 0.37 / 5.5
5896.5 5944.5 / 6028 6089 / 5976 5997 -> 0.36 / 5.53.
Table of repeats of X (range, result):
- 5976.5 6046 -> 5.58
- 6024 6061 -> 5.65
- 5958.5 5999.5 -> 5.66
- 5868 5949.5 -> 5.84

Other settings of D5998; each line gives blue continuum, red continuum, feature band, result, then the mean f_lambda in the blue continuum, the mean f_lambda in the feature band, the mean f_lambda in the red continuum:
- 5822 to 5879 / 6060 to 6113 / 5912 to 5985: 0.6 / 5.68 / 5.52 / 5.42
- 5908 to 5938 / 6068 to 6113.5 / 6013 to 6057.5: 0.0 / 5.57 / 5.46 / 5.41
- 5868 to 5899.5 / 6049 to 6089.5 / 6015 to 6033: 0.1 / 5.36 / 5.41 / 5.48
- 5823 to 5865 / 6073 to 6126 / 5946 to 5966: 0.1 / 5.65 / 5.5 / 5.36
